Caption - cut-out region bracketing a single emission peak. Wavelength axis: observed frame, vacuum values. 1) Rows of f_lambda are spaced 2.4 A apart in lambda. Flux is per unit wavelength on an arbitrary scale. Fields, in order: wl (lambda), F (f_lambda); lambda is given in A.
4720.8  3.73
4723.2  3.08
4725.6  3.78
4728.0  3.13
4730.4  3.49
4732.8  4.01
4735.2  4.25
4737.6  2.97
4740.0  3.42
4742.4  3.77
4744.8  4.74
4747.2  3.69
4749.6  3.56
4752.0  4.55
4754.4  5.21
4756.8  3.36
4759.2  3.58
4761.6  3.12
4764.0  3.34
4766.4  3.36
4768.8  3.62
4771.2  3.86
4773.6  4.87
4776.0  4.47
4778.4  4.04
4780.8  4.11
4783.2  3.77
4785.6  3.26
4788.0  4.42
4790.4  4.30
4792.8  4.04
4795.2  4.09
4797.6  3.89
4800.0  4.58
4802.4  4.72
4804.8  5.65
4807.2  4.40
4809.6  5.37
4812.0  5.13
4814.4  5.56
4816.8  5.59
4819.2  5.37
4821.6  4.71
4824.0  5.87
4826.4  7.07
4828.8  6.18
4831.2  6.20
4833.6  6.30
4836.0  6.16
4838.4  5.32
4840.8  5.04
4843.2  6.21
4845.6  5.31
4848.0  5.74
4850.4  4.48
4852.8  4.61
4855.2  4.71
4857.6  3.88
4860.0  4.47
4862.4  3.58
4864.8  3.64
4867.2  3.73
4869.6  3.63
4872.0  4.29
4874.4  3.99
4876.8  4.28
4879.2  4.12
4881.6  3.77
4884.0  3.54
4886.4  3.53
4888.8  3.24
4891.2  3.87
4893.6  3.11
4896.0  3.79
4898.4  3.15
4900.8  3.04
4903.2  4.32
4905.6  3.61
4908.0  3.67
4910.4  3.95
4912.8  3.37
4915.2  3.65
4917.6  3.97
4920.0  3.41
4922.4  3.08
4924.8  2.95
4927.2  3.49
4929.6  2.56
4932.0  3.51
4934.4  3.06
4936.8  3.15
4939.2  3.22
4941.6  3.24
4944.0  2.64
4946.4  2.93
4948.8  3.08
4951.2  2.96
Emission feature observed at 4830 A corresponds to Mg II 2798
